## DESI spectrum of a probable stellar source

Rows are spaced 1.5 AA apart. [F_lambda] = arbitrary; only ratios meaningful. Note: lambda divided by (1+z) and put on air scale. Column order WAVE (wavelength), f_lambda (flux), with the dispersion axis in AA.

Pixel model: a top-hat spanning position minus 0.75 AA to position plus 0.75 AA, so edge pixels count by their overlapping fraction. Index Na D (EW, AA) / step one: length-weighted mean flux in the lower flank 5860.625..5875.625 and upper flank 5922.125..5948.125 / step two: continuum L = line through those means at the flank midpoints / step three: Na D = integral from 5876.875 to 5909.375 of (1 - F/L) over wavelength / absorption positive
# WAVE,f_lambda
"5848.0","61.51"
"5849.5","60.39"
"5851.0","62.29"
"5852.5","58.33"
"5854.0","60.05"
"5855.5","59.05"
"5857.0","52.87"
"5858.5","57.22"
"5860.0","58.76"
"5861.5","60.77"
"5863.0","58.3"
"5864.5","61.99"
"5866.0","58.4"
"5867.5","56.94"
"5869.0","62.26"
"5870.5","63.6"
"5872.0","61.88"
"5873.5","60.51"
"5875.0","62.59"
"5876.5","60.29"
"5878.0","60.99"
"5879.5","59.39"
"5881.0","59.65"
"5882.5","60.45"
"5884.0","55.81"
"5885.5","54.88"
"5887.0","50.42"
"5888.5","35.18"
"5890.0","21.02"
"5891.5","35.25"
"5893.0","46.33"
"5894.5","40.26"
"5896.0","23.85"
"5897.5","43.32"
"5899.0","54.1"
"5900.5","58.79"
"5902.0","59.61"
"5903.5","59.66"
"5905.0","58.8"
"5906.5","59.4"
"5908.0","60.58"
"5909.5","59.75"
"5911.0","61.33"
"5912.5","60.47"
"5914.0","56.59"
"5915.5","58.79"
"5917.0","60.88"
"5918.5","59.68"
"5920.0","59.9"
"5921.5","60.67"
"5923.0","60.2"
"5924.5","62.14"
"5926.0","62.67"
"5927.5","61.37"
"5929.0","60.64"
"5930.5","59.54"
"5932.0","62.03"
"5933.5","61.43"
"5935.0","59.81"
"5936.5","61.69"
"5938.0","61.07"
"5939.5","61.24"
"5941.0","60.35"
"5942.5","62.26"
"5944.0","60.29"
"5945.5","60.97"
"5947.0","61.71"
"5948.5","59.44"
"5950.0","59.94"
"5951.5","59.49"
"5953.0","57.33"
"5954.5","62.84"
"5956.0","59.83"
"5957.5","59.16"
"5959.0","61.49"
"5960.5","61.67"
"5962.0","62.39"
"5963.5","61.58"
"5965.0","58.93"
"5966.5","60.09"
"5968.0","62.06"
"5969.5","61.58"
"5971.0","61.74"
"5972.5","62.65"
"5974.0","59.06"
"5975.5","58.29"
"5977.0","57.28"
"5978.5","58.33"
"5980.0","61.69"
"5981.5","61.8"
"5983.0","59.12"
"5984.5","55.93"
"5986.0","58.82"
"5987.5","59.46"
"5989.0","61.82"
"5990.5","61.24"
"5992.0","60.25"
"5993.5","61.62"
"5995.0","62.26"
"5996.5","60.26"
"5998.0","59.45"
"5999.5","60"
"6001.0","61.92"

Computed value 5.4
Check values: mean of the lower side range 60.7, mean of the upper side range 61.1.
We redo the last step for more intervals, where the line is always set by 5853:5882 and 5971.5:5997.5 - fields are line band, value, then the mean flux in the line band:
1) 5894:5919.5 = 1.96 AA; 55.2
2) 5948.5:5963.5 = -0.13 AA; 60.5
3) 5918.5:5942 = -0.42 AA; 61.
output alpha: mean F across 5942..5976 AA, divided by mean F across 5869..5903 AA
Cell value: 1.18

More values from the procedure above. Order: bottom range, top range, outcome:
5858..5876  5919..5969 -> 1.01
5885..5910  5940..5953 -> 1.25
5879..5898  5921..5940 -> 1.36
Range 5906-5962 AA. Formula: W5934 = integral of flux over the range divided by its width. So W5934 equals 60.5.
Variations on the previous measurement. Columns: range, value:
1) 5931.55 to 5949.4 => 61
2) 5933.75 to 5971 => 60.7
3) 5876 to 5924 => 53.6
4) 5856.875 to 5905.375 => 53.7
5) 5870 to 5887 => 59.5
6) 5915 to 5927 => 60.7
